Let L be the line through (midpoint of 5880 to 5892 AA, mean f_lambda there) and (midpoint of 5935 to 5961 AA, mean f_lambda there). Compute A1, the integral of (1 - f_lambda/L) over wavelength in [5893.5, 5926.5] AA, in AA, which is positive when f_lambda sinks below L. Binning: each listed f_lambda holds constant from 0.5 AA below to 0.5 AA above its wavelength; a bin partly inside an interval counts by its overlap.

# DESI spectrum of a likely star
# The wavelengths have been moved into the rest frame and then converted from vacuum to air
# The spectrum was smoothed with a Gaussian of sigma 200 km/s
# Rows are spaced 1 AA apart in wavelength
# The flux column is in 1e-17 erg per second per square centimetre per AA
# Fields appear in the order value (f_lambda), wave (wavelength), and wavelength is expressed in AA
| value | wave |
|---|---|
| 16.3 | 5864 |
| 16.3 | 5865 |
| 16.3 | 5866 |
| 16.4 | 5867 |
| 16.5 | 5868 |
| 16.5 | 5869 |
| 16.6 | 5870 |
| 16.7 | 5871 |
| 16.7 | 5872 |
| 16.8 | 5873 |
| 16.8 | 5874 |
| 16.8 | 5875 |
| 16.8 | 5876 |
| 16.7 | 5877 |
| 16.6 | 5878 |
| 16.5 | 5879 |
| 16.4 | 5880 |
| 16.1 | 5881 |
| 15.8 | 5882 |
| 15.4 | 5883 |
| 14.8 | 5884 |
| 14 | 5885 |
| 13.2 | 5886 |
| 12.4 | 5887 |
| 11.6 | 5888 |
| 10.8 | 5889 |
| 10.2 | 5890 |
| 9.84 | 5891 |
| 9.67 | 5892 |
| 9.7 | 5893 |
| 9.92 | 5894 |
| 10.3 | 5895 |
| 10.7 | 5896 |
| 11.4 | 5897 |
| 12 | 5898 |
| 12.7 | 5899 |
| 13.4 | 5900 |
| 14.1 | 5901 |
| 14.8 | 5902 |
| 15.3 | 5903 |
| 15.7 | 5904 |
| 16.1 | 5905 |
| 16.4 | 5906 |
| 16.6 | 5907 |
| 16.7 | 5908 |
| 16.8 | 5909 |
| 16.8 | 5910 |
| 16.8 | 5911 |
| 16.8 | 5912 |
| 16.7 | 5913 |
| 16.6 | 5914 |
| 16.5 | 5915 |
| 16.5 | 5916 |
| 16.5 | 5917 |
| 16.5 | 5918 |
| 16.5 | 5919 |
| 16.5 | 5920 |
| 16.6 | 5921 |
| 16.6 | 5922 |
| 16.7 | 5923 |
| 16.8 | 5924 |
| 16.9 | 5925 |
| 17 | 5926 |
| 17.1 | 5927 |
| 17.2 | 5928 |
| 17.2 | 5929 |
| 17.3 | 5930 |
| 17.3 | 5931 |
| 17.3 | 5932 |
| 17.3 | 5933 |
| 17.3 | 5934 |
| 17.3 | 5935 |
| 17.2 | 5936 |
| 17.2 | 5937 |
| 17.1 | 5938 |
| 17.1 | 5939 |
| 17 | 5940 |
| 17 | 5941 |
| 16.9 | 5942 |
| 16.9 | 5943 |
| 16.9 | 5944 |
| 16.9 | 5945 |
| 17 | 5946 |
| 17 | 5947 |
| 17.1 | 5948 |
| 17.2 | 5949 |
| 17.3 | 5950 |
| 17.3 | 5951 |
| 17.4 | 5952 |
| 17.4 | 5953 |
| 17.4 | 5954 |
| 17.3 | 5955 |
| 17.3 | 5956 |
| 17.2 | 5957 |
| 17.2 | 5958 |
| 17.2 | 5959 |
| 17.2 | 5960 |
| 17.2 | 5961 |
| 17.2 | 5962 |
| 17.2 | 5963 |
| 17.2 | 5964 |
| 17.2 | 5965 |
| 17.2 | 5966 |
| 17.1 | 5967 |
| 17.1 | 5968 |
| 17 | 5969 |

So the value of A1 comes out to -1.4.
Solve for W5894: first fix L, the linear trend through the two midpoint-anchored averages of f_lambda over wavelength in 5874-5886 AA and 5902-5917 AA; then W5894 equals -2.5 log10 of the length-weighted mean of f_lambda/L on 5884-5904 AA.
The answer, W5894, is 0.32 mag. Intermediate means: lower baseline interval 15.9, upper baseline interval 16.4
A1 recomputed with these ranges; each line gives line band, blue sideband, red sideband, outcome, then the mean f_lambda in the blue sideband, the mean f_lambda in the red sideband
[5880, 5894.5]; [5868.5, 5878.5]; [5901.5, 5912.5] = 3.5 AA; 16.7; 16.3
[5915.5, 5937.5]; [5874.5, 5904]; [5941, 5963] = -1.8 AA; 13.4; 17.2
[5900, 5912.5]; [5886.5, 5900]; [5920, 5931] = -2.4 AA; 11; 16.9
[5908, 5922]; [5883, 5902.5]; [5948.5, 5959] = -2.8 AA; 12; 17.3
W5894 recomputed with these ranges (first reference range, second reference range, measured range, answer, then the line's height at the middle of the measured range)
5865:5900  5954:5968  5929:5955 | -0.05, 16.5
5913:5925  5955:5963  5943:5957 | -0.01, 17.1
